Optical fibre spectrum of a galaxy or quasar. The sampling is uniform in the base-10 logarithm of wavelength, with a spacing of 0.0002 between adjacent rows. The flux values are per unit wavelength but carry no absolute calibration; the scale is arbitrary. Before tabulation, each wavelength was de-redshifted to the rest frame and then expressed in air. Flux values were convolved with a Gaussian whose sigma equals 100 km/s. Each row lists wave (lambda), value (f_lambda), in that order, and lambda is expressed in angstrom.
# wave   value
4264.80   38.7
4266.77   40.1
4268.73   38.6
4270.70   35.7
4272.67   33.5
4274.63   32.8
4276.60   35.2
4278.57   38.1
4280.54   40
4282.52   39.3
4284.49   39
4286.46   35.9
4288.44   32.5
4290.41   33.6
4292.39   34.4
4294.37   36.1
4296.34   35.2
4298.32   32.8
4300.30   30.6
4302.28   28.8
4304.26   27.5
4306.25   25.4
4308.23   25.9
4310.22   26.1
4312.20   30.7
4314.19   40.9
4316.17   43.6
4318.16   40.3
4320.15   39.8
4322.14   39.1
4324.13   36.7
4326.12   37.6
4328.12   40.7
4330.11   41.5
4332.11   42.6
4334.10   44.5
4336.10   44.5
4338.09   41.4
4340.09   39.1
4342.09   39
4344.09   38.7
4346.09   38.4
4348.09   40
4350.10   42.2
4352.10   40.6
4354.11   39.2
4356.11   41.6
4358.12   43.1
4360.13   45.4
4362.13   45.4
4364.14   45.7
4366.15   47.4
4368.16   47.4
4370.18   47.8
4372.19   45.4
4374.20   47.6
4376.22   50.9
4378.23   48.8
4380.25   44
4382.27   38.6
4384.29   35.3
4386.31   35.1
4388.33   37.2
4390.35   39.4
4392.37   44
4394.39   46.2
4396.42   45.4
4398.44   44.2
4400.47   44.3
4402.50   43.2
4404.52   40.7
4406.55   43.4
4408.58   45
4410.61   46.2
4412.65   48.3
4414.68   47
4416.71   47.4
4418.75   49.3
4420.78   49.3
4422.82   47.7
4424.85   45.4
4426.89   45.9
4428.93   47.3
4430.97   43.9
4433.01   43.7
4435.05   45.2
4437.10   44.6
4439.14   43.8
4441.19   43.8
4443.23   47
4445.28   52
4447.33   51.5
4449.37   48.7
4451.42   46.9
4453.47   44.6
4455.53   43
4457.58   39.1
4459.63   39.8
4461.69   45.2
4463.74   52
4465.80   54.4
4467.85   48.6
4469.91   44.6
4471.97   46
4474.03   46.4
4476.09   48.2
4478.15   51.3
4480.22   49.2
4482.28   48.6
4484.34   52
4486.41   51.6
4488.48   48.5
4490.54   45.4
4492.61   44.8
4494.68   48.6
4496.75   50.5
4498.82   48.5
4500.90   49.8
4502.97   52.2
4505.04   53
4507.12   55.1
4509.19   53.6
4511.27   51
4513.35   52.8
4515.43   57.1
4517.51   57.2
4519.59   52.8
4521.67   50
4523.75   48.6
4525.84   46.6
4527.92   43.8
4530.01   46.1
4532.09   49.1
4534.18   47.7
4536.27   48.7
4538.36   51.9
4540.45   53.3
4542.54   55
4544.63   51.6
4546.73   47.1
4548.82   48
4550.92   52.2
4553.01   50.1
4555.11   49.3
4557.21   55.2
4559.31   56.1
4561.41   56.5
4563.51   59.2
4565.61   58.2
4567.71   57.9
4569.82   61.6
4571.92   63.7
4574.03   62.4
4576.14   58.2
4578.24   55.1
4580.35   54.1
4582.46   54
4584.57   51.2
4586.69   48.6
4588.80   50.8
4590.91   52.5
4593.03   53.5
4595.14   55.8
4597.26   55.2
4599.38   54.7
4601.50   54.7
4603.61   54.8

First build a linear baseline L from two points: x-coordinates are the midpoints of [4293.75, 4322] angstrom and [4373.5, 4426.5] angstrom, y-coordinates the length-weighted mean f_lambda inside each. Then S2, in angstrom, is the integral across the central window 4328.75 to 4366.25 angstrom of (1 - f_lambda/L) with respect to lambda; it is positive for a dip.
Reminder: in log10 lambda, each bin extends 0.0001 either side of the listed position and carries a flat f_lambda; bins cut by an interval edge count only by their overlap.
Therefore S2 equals -3.9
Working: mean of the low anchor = 33.3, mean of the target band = 42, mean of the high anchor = 44.4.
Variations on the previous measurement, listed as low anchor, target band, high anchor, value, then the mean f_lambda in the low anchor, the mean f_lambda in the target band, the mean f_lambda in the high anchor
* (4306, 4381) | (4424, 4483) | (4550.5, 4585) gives 2.5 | 41.2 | 46.6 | 56.4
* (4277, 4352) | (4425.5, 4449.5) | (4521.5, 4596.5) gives -0.7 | 36.9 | 46.4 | 52.9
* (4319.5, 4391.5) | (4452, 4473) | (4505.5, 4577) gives 1.2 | 42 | 45.8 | 53.2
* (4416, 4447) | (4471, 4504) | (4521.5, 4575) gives 0.4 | 46.5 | 48.9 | 52.7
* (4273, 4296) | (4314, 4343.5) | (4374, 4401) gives -1.4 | 36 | 40.7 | 42.8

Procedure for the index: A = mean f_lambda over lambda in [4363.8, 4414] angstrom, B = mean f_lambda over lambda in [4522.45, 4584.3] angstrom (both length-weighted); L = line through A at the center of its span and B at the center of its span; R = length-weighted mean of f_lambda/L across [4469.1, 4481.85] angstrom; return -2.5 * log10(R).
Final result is 0.03 mag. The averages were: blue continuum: 44.1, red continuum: 53.1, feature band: 47.7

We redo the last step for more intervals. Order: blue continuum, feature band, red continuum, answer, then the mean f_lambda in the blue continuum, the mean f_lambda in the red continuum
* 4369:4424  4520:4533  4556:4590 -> 0.12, 44.5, 56.4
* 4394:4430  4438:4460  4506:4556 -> 0.04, 45.9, 50.8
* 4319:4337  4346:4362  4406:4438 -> 0.01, 40.7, 46.3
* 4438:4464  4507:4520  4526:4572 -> -0.09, 45.8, 52.5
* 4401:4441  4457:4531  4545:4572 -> 0.02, 45.6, 54.6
